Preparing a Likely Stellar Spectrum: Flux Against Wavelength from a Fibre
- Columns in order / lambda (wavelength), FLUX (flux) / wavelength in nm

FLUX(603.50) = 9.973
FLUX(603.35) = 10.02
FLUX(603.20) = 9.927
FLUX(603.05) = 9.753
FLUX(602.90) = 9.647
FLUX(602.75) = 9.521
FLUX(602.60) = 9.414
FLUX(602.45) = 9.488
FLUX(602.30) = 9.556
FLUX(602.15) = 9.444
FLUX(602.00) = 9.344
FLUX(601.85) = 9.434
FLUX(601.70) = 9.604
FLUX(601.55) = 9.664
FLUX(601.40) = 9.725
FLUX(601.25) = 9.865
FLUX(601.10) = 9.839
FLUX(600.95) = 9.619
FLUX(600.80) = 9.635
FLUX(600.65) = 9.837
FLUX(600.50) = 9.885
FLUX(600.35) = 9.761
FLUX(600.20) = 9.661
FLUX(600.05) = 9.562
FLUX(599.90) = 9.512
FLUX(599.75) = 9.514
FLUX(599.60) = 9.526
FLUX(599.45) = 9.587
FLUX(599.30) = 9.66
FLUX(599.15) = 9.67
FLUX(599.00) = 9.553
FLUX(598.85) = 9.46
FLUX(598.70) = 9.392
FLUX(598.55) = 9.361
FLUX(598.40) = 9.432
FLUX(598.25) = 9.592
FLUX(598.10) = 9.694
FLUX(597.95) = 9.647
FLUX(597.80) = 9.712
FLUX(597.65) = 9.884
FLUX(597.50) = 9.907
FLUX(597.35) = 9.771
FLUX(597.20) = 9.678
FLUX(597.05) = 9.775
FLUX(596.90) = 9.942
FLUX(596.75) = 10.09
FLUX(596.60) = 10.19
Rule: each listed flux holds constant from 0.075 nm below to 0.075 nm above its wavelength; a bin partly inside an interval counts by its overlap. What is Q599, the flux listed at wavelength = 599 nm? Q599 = 9.553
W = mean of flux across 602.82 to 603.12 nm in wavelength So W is 9.7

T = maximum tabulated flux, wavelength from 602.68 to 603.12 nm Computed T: 9.753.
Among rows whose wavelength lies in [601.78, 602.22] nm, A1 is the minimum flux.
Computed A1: 9.344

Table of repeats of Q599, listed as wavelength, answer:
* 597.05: 9.775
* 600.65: 9.837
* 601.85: 9.434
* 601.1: 9.839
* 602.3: 9.556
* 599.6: 9.526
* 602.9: 9.647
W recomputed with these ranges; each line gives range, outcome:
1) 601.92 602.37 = 9.45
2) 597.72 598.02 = 9.68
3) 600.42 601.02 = 9.75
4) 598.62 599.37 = 9.55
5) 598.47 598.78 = 9.38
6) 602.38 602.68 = 9.45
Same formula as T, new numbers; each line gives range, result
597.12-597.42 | 9.771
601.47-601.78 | 9.664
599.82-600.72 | 9.885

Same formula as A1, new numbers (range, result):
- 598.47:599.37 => 9.361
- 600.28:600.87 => 9.635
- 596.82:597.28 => 9.678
